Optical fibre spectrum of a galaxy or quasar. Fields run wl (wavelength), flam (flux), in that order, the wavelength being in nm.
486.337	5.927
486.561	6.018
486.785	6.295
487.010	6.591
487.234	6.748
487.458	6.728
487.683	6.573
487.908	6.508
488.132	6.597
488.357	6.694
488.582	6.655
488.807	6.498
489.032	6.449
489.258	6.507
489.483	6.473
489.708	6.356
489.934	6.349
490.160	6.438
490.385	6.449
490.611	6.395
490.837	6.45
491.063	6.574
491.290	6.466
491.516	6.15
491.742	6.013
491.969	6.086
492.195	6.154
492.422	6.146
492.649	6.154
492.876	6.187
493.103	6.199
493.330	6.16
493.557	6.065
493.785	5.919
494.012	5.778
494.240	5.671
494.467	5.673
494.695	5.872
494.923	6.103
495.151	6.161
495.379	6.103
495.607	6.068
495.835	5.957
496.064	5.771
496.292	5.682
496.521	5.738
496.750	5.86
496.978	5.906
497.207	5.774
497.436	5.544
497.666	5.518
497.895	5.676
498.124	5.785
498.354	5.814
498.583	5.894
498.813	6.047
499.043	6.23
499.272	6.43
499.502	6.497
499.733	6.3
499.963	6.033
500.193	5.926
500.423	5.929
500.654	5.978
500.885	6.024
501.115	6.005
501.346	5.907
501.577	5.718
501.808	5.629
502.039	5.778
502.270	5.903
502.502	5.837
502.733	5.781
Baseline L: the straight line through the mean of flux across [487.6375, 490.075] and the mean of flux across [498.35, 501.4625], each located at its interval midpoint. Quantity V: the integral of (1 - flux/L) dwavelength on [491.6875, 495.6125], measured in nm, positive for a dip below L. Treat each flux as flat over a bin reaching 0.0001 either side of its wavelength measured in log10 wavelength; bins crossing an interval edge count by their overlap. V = 0.18 nm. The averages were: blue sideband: 6.51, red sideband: 6.08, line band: 6.03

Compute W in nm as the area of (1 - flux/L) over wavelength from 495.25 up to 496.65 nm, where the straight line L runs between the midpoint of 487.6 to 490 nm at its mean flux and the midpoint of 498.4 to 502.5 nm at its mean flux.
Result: 0.07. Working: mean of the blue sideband 6.52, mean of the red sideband 6.01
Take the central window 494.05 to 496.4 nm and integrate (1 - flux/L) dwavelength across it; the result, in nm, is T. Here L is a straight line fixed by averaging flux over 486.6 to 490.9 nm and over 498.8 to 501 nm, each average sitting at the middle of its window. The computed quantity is 0.15 nm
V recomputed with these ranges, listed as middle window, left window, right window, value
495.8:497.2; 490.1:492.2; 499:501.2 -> 0.091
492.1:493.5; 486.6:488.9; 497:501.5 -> 0.031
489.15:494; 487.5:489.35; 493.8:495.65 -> -0.012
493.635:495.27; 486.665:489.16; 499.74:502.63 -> 0.093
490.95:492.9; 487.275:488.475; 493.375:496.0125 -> 0.002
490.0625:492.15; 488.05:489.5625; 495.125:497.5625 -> 0.004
